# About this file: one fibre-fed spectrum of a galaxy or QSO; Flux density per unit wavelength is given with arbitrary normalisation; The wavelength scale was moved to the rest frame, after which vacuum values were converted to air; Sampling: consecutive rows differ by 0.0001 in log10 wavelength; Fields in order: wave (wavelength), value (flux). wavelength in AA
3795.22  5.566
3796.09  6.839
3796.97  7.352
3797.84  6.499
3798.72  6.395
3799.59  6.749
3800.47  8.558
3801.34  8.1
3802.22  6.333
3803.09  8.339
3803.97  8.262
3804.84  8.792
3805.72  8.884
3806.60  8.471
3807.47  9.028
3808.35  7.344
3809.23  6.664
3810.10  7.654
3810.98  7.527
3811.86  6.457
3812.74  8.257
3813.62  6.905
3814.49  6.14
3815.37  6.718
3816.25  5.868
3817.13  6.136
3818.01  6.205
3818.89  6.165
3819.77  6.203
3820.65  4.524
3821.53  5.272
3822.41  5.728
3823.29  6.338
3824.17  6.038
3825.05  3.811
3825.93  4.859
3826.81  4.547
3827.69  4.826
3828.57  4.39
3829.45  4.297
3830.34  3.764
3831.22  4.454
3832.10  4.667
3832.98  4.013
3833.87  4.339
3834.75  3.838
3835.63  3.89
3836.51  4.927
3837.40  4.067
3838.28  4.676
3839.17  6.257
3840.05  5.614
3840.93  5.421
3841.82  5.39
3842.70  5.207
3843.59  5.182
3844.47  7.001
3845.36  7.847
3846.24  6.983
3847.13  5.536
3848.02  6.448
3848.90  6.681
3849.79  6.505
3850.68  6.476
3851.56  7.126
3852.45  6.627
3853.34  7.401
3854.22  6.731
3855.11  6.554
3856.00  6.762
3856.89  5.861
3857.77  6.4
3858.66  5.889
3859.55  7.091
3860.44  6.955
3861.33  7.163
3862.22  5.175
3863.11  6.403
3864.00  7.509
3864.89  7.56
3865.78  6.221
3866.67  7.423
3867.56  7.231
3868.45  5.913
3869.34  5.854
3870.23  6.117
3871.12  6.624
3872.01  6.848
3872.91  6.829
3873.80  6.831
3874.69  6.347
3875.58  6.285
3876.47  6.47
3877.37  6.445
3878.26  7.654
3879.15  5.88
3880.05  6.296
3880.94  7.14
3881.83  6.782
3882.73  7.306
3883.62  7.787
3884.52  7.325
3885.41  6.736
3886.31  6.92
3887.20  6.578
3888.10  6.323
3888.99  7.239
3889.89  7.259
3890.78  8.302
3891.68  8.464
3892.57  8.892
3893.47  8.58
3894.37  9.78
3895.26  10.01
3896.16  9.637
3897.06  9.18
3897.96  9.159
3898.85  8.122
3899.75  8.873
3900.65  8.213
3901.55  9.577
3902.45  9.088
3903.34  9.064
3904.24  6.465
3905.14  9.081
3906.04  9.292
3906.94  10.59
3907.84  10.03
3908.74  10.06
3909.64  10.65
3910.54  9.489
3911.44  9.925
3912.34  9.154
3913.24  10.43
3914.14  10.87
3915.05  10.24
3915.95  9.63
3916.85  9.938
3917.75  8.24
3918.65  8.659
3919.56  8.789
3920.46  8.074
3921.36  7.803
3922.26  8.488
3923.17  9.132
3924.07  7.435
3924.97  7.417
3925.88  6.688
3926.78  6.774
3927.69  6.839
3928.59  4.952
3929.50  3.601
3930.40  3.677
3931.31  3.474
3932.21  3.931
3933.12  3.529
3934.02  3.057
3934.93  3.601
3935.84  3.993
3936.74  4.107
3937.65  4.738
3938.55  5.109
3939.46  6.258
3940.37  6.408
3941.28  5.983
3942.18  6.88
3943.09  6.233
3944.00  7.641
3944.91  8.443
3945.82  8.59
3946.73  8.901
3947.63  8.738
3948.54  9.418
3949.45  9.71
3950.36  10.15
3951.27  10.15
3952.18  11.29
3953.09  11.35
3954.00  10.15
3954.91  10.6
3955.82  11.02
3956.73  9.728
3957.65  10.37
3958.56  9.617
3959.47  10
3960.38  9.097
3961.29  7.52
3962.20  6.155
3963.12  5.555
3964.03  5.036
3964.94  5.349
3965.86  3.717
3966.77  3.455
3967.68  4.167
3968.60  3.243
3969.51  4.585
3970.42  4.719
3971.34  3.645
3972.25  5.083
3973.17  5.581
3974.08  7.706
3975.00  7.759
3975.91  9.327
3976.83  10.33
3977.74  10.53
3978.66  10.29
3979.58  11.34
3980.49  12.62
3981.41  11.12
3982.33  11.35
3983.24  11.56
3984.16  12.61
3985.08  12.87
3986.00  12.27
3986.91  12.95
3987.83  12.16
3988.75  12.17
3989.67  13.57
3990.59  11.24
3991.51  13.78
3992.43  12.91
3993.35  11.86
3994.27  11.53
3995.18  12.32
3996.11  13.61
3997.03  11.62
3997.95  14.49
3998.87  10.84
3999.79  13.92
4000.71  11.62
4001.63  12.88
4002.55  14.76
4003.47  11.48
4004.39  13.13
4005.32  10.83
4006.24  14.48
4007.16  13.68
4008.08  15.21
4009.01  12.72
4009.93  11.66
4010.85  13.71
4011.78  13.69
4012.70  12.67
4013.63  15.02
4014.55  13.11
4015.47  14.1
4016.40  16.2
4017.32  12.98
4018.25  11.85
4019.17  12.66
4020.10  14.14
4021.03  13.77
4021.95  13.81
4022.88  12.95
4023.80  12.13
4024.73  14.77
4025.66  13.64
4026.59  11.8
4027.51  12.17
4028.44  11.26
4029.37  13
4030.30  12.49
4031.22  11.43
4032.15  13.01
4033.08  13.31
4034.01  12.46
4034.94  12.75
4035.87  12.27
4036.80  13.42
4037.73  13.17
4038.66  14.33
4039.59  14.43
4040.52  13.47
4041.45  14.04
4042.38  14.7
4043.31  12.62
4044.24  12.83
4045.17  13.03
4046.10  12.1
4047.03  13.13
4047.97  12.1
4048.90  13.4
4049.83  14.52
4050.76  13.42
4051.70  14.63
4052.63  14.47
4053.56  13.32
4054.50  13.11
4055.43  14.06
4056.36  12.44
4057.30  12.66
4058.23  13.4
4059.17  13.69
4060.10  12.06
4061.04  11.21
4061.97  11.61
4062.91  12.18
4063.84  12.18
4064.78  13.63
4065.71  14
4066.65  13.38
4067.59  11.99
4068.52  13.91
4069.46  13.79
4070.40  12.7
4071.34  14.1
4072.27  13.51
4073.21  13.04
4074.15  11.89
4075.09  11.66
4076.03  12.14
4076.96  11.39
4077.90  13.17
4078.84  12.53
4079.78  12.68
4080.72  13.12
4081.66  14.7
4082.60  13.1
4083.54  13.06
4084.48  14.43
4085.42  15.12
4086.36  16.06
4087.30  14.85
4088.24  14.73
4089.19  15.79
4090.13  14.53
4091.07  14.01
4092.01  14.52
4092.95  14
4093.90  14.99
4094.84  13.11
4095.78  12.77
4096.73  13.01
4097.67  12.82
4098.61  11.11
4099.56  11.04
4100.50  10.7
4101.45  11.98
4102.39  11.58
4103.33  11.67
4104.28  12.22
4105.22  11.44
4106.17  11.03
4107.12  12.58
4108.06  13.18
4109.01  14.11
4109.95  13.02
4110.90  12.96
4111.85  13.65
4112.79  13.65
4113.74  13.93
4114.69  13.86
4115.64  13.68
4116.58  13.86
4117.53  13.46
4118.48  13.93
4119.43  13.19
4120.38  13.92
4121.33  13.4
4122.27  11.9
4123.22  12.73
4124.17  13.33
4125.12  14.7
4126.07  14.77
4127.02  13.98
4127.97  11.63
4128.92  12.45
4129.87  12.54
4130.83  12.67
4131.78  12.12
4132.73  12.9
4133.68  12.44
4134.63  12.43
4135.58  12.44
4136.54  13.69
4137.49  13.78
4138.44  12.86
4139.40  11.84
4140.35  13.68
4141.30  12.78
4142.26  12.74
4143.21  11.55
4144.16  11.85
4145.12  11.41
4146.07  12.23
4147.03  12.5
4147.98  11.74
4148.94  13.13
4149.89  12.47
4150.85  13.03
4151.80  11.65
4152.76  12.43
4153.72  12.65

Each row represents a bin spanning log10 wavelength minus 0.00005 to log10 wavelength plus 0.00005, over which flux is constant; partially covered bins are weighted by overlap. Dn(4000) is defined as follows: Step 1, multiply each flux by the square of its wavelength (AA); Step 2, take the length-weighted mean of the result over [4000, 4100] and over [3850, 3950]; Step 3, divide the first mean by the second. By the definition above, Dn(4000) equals 1.94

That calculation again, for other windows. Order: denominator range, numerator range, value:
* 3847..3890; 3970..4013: 1.84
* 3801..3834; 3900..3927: 1.52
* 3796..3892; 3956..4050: 1.94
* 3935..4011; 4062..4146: 1.45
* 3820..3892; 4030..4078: 2.35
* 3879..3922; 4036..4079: 1.65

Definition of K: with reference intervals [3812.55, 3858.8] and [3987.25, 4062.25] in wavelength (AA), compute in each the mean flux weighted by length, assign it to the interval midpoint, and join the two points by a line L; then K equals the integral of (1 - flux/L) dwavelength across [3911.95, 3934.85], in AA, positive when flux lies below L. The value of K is 4.7 AA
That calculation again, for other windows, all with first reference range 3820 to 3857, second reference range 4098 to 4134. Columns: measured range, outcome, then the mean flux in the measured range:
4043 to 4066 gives -3.8 AA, 13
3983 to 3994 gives -3.5 AA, 12.5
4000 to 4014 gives -4.5 AA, 13.2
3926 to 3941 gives 6.2 AA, 4.69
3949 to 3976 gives 3.8 AA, 7.5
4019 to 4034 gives -3.5 AA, 12.9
